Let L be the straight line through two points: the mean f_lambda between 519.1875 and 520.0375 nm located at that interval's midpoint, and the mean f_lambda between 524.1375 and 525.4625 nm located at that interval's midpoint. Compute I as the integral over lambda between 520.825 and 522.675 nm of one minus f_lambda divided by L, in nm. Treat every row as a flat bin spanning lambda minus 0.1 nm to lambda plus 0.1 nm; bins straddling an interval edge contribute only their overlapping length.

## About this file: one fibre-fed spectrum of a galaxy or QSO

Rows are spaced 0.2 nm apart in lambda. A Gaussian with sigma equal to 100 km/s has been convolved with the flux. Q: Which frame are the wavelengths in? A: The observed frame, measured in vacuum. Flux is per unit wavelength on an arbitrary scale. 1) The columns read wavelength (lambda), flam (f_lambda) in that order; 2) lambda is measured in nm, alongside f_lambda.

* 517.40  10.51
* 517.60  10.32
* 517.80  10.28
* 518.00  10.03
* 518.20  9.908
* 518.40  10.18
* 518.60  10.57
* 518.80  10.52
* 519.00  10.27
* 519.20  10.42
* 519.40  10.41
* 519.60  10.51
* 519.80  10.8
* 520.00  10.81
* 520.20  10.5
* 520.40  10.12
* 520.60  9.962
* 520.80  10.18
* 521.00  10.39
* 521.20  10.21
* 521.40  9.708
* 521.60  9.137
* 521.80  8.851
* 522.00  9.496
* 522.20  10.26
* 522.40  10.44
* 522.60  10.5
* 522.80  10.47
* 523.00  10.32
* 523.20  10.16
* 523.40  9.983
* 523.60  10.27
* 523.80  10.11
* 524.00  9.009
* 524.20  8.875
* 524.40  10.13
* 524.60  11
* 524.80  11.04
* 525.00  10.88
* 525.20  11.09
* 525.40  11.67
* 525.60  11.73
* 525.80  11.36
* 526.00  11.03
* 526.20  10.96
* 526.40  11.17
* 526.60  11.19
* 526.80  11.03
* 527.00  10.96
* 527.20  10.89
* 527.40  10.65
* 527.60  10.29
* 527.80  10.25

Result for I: 0.13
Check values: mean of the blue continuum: 10.6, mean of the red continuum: 10.7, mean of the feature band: 9.89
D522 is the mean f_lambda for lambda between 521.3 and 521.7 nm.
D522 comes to 9.42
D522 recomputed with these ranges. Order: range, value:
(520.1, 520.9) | 10.2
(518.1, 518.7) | 10.2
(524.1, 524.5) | 9.5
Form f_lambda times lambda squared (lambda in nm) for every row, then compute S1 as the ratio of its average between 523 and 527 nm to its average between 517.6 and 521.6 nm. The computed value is 1.1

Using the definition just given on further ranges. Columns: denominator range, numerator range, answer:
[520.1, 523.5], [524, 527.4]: 1.10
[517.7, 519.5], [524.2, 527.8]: 1.09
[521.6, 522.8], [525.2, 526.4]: 1.16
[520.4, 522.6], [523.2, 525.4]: 1.05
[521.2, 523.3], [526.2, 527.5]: 1.12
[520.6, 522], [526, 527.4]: 1.15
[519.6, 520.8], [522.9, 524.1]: 0.97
